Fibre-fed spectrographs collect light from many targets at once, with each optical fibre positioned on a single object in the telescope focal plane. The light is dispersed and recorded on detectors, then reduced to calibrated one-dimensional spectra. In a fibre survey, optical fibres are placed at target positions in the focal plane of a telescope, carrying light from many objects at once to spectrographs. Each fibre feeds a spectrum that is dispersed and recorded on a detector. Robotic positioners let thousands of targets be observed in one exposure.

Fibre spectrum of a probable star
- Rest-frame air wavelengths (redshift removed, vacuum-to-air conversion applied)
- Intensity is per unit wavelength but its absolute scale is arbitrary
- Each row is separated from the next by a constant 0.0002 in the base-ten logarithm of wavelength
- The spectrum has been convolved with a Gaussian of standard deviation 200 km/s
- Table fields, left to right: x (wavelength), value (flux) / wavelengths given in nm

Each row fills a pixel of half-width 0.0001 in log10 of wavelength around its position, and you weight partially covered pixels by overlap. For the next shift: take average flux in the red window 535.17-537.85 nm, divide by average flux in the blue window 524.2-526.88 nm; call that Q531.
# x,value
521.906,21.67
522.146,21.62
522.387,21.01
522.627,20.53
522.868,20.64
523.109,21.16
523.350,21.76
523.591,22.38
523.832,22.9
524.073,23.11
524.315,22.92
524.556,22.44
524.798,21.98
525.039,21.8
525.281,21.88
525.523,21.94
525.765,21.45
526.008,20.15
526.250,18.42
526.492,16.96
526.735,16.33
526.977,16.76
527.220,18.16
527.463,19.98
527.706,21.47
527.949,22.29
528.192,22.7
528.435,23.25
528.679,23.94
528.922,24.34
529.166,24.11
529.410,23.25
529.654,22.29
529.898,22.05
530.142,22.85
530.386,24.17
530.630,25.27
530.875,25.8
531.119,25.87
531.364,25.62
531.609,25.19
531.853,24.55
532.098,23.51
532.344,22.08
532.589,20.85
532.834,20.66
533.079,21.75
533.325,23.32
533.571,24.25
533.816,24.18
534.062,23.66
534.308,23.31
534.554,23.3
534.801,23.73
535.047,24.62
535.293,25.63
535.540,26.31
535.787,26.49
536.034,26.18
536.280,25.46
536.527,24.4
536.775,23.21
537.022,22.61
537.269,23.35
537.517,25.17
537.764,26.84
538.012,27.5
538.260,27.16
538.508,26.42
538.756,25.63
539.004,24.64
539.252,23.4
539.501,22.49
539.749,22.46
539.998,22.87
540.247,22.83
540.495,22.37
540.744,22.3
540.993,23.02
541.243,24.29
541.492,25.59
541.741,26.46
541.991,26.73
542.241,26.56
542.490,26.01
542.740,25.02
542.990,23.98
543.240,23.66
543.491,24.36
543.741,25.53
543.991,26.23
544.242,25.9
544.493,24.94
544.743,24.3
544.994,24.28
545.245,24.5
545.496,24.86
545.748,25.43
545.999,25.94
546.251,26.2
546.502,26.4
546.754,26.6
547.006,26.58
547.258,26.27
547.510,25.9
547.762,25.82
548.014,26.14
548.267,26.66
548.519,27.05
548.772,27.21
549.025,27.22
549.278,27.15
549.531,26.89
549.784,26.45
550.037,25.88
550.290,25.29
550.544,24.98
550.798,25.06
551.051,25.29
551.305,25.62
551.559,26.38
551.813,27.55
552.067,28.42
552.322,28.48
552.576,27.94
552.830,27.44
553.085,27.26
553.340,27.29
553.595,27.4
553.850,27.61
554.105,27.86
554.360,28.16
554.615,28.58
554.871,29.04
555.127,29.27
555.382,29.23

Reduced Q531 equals 1.22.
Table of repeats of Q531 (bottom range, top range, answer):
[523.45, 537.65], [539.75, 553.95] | 1.13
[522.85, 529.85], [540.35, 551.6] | 1.19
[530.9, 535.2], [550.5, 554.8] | 1.15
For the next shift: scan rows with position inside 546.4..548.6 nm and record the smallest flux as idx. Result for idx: 25.82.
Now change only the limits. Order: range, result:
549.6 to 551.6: 24.98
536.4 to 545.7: 22.3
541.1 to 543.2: 23.98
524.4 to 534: 16.33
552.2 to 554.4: 27.26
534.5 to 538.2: 22.61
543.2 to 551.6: 23.66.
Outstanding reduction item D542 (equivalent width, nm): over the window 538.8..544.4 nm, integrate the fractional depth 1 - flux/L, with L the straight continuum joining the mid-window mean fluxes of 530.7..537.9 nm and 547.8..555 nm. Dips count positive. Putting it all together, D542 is 0.22 nm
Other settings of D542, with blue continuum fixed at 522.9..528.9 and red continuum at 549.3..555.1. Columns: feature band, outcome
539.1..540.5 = 0.08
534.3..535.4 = -0.05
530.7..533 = -0.13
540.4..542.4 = -0.01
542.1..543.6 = 0.00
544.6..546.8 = 0.02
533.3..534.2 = -0.04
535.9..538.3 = -0.15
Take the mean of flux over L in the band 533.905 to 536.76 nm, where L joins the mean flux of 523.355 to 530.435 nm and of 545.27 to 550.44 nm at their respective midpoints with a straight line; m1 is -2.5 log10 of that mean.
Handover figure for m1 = -0.06 mag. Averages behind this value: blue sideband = 21.6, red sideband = 26.3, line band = 24.8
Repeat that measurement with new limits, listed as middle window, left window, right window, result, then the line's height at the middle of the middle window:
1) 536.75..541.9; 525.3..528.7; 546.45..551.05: -0.032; 23.6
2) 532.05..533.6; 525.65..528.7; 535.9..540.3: 0.011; 22.4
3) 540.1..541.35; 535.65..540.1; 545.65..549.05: 0.105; 25.3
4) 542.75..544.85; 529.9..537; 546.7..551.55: 0.026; 25.5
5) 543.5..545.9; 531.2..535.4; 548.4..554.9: 0.027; 25.7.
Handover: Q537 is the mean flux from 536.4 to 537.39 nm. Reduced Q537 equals 23.4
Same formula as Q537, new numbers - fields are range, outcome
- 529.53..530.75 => 23.3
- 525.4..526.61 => 19.8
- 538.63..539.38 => 24.5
